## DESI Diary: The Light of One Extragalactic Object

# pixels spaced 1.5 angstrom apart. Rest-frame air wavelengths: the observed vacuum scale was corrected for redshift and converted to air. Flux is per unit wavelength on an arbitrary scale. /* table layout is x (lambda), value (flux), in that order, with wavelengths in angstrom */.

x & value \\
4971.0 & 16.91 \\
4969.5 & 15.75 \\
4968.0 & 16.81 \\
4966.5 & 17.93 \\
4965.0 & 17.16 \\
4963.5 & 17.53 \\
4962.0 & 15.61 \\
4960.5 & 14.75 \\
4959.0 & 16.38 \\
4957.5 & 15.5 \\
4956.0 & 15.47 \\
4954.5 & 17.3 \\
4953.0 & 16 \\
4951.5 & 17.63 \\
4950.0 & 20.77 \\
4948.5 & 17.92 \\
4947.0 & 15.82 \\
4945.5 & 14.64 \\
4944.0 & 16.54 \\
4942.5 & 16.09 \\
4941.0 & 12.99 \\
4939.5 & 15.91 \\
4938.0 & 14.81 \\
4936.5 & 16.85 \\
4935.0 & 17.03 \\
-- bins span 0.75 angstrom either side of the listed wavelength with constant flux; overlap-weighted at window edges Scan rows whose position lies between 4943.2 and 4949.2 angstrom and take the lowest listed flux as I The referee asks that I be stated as 14.64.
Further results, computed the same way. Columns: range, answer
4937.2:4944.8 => 12.99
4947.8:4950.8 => 17.92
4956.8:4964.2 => 14.75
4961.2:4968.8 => 15.61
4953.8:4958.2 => 15.47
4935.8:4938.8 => 14.81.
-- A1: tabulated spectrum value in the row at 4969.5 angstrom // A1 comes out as 15.75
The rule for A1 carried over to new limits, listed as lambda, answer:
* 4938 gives 14.81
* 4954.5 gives 17.3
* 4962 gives 15.61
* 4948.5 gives 17.92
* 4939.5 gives 15.91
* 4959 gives 16.38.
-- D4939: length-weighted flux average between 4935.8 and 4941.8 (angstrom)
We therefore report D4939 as 15.1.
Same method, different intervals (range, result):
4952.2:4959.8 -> 16.1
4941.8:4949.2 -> 16.2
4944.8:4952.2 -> 17.4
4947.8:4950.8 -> 19.3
